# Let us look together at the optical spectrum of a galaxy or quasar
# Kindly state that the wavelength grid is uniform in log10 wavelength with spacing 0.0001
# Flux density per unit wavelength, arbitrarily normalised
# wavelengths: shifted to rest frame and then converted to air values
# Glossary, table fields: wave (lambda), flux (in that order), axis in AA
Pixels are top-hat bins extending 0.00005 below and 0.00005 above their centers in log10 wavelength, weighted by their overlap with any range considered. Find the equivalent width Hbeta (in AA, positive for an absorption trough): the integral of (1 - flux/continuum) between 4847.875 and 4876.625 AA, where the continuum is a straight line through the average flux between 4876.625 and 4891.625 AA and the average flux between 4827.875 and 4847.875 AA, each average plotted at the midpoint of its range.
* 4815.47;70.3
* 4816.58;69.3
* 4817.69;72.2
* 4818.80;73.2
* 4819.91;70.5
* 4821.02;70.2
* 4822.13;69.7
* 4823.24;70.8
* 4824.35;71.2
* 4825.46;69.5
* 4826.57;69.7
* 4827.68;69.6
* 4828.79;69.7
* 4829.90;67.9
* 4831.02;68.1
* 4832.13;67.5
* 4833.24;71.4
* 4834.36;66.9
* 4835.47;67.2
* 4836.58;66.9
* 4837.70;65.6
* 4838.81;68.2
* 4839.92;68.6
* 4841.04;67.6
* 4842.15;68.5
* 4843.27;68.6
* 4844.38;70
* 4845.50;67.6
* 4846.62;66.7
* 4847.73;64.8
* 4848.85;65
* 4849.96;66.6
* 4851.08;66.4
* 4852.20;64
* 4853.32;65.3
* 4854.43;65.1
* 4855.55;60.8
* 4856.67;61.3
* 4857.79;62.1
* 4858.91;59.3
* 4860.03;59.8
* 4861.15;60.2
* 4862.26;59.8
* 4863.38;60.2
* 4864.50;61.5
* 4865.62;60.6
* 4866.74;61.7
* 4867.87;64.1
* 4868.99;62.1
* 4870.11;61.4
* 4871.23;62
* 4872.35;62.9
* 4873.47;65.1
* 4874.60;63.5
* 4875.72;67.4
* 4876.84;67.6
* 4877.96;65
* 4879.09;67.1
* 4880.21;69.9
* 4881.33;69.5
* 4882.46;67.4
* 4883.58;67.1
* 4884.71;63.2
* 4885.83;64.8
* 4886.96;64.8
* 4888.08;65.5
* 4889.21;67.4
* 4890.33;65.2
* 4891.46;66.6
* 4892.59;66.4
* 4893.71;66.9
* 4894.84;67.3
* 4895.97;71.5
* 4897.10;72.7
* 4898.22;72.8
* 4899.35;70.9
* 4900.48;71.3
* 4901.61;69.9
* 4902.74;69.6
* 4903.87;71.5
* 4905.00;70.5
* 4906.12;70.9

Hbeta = 1.9 AA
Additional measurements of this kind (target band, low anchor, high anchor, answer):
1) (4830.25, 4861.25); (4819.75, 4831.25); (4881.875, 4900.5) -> 1.5 AA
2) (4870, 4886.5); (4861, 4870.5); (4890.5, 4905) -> -0.3 AA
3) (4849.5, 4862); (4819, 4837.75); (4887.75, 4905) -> 1.2 AA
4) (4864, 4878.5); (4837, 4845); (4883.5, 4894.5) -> 0.7 AA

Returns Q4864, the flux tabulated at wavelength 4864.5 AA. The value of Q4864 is 61.5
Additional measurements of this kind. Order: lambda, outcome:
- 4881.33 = 69.5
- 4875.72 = 67.4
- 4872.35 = 62.9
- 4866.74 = 61.7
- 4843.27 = 68.6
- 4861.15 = 60.2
